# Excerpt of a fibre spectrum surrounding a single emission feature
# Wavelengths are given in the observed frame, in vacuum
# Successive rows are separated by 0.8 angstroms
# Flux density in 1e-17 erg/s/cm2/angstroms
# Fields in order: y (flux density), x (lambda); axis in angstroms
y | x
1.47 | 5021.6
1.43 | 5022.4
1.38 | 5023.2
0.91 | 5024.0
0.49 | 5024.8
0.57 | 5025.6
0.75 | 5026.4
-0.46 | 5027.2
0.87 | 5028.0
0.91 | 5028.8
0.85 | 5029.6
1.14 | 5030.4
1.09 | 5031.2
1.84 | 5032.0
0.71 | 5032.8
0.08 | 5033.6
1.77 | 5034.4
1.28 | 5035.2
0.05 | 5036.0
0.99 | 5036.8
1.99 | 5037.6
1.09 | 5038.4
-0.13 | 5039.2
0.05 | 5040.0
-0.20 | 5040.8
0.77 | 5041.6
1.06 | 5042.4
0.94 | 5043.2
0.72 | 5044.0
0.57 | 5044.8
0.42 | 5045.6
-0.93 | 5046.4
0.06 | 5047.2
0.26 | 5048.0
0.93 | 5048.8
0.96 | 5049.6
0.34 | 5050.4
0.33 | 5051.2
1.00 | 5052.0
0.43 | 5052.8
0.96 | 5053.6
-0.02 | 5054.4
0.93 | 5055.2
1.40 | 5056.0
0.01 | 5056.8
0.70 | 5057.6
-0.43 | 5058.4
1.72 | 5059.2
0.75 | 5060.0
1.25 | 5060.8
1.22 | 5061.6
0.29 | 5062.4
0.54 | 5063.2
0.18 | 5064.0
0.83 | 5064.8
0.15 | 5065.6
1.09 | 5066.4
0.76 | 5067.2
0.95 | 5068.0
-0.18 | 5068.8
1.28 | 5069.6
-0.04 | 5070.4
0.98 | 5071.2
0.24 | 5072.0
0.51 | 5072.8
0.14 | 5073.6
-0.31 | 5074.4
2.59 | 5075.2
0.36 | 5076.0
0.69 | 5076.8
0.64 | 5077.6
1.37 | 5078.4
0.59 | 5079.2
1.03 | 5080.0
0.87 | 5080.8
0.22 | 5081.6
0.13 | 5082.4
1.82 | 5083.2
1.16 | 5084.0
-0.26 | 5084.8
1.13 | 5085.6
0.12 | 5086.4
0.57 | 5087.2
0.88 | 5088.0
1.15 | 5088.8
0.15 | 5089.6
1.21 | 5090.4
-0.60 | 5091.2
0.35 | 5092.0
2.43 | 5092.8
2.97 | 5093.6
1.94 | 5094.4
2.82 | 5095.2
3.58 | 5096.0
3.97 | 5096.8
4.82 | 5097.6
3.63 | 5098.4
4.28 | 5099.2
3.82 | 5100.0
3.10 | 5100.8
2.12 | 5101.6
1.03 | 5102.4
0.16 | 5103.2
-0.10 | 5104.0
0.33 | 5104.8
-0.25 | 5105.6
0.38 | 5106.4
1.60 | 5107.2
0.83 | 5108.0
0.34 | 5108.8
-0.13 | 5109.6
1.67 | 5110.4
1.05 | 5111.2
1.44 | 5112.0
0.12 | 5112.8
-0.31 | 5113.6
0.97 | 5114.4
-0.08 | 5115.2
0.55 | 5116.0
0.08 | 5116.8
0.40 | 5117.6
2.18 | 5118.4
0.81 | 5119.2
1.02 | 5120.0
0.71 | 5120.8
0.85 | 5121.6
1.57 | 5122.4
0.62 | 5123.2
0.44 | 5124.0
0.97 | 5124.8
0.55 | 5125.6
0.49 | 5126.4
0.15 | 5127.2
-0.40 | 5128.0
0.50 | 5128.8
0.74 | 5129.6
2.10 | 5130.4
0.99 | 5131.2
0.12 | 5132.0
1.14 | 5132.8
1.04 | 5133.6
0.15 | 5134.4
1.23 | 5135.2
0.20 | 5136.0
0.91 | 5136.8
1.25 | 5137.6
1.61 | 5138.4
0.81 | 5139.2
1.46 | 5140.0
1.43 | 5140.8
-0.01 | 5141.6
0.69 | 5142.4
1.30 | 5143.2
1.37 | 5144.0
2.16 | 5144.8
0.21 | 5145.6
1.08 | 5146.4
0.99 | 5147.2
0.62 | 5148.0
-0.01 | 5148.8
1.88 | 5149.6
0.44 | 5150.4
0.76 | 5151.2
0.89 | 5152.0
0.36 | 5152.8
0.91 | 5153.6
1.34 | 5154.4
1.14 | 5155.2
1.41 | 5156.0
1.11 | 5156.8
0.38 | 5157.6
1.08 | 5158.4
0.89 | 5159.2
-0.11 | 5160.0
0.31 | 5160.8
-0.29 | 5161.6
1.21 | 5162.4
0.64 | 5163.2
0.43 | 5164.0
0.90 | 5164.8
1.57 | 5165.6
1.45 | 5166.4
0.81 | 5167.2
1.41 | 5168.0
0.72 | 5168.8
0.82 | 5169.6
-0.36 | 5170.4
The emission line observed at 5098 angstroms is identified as [O II]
